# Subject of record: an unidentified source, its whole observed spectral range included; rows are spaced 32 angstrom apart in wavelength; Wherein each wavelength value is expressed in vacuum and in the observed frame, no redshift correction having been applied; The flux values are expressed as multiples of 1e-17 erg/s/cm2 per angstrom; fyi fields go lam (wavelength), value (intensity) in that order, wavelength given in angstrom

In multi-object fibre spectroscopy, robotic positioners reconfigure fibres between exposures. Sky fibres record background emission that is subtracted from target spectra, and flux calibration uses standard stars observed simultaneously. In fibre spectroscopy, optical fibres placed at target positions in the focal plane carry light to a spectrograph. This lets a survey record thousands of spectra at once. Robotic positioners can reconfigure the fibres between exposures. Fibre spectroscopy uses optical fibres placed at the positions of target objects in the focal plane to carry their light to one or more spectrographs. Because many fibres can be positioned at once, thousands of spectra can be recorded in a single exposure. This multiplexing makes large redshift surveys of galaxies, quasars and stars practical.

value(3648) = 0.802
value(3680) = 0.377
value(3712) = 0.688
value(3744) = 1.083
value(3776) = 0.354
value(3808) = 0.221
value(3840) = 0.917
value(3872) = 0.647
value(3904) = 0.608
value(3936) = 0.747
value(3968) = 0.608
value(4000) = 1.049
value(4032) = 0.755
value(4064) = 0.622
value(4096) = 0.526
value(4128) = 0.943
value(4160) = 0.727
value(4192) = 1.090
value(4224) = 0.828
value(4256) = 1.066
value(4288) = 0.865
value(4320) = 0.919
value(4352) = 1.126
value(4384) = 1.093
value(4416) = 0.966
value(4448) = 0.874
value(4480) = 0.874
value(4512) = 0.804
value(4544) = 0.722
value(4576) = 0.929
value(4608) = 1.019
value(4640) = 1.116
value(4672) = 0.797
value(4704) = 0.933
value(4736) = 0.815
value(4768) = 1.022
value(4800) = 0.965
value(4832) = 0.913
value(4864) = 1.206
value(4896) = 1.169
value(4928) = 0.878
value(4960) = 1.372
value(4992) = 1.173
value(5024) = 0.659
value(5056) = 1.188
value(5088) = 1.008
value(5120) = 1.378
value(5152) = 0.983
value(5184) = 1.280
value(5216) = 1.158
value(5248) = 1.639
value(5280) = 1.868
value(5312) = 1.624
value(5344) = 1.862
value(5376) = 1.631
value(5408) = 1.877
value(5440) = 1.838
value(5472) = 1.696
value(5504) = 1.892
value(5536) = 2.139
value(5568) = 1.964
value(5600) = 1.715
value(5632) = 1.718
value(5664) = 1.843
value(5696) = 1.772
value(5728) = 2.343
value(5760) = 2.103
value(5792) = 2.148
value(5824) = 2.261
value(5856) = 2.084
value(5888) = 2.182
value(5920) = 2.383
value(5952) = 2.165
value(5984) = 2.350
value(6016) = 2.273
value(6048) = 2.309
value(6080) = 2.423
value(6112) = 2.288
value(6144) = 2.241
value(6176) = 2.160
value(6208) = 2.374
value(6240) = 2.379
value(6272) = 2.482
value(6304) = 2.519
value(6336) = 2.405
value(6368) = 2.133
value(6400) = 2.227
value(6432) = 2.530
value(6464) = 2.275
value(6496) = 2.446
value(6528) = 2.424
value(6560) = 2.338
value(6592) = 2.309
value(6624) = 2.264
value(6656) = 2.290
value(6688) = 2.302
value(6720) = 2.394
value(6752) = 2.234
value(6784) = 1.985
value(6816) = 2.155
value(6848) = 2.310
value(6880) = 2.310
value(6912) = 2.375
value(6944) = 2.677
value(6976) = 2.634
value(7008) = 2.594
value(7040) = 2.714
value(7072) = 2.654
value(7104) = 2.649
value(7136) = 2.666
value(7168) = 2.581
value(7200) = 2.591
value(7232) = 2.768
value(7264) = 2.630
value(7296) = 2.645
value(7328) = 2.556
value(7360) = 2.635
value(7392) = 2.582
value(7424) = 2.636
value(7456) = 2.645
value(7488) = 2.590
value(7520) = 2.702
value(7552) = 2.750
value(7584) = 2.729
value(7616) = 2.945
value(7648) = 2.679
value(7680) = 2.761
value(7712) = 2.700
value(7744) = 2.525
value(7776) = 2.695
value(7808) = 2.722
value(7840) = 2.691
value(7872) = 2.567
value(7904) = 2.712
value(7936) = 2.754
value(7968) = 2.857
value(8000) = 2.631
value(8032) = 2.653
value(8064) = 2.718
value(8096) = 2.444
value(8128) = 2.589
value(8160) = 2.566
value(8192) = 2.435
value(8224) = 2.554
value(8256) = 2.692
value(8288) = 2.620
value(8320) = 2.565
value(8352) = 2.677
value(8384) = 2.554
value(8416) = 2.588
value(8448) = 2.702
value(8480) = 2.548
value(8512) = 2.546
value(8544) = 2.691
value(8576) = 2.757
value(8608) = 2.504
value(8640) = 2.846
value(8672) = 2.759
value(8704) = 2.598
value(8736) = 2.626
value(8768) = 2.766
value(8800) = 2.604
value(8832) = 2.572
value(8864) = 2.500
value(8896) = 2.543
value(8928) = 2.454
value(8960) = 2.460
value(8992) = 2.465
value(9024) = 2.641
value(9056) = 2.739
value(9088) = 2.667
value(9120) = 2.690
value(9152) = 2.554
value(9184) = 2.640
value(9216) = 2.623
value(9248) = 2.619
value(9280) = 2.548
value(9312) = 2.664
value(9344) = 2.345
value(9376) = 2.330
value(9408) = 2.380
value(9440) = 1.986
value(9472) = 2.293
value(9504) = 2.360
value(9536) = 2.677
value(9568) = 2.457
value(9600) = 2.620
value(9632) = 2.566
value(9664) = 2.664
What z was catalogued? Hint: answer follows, 0.312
